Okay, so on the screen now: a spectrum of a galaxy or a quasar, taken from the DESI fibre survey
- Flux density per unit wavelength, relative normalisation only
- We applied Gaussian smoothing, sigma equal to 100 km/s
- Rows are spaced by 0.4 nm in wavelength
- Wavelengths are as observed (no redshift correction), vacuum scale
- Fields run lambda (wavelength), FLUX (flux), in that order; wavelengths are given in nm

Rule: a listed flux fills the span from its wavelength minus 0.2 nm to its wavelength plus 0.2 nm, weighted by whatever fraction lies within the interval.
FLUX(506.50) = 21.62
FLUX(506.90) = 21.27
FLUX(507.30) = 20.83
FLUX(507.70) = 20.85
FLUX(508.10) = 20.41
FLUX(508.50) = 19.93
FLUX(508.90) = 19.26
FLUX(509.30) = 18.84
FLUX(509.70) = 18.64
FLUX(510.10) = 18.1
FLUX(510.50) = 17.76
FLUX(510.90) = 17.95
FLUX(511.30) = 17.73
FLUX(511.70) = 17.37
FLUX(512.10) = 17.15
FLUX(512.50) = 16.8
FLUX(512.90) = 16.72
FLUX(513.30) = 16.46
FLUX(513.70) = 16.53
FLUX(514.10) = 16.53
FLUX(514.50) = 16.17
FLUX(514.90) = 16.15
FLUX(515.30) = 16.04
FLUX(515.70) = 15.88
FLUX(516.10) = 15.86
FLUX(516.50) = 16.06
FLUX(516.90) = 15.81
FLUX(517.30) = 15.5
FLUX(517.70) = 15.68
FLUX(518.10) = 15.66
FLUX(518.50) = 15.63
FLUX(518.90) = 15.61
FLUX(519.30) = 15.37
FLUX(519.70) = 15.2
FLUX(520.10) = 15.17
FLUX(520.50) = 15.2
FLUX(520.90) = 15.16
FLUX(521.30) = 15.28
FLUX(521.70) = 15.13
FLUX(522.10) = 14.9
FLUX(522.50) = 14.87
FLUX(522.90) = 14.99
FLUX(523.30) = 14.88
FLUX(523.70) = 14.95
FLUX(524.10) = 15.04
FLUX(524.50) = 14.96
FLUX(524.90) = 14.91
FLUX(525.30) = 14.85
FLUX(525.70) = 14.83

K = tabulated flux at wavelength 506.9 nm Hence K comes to 21.27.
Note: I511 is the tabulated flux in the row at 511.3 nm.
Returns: 17.73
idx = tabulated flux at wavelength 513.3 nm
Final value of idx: 16.46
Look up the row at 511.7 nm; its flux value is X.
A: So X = 17.37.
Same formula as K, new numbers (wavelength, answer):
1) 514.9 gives 16.15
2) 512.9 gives 16.72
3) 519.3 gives 15.37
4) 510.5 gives 17.76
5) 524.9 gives 14.91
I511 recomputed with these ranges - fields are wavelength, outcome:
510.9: 17.95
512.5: 16.8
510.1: 18.1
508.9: 19.26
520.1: 15.17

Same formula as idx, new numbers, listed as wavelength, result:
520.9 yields 15.16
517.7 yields 15.68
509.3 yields 18.84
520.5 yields 15.2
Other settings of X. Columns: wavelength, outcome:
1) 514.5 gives 16.17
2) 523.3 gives 14.88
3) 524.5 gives 14.96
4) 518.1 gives 15.66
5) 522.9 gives 14.99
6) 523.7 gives 14.95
